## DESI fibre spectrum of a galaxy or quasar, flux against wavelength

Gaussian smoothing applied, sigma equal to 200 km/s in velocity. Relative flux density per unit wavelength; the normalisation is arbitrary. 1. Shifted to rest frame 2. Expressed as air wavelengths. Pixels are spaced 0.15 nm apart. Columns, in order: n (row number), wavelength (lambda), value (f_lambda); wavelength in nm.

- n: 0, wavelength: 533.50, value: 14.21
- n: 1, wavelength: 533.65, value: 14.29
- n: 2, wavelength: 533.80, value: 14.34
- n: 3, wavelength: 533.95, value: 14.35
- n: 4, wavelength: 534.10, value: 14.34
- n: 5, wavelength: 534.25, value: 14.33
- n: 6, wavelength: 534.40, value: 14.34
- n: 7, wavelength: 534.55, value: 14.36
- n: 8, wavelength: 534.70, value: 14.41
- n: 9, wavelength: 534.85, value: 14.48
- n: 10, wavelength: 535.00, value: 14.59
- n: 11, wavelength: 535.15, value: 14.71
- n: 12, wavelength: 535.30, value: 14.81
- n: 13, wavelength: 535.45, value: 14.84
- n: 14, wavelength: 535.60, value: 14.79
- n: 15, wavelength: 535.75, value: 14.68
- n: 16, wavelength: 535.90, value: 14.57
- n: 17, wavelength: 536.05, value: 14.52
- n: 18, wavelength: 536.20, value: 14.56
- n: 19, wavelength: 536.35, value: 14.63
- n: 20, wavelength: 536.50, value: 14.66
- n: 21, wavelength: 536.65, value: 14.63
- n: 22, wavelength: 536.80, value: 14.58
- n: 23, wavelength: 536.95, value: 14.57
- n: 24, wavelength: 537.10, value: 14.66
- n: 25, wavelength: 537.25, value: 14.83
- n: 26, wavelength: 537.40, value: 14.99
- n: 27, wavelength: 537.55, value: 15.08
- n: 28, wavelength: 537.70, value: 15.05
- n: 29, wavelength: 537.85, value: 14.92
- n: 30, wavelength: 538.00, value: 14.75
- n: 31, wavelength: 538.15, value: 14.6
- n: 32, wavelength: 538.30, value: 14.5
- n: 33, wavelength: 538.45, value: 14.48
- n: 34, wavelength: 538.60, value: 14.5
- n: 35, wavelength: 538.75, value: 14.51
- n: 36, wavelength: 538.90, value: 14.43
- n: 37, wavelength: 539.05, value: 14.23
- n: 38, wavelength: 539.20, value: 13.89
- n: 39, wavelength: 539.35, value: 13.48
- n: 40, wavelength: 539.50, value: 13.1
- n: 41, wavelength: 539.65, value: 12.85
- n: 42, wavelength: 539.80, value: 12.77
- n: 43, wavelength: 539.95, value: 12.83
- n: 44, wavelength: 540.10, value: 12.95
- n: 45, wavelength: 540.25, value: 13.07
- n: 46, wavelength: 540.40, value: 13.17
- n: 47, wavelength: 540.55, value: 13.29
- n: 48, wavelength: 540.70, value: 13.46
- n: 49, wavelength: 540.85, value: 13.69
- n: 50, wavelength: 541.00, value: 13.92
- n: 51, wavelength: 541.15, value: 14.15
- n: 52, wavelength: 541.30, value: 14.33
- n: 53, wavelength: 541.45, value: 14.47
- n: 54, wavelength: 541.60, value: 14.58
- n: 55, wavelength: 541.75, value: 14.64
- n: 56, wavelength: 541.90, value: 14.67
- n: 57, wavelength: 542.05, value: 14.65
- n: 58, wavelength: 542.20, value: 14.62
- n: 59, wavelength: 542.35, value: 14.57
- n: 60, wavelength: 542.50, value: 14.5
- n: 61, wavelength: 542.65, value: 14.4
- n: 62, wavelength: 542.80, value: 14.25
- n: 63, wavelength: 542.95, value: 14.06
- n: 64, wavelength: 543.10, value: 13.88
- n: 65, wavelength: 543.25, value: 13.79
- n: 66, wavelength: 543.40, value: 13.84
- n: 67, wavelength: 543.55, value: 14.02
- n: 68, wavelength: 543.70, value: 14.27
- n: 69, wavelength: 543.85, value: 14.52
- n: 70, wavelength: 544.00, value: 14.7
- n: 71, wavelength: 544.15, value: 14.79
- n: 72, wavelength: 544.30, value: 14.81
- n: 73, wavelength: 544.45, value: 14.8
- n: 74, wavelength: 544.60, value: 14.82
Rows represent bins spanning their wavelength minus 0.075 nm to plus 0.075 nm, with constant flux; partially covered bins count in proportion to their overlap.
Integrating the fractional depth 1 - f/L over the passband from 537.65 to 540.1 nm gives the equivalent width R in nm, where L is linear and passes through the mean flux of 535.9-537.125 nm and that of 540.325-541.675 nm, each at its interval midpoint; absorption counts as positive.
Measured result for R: 0.04 nm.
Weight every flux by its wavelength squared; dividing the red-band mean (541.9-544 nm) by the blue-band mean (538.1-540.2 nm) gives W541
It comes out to 1.1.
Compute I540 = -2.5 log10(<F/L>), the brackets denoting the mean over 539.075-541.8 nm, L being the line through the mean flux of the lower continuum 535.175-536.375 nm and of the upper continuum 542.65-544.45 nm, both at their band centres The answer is 0.07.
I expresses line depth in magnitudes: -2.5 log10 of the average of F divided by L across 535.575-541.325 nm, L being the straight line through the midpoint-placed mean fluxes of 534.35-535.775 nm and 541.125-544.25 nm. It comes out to 0.03 mag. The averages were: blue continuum 14.6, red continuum 14.4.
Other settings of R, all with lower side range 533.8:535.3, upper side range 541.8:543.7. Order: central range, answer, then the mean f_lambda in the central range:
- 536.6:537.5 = -0.020 nm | 14.7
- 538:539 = -0.010 nm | 14.5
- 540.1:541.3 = 0.065 nm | 13.5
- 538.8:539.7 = 0.040 nm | 13.7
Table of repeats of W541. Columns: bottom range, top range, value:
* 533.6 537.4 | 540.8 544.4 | 1.01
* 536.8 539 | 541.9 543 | 1.00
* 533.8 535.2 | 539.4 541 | 0.93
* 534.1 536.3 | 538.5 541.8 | 0.96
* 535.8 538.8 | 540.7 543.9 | 0.99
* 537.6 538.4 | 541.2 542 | 1.00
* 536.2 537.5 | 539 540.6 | 0.91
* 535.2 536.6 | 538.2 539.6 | 0.97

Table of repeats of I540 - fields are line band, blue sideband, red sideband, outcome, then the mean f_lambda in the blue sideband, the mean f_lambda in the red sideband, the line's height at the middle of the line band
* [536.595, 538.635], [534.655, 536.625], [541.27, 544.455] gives -0.011 mag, 14.6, 14.4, 14.6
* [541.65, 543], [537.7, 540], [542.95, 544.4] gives -0.021 mag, 14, 14.3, 14.2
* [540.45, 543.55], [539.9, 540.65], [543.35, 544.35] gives -0.035 mag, 13.1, 14.4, 13.7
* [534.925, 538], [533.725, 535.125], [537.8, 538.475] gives -0.014 mag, 14.4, 14.7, 14.5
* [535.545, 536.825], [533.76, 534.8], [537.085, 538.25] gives 0.001 mag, 14.4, 14.9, 14.6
